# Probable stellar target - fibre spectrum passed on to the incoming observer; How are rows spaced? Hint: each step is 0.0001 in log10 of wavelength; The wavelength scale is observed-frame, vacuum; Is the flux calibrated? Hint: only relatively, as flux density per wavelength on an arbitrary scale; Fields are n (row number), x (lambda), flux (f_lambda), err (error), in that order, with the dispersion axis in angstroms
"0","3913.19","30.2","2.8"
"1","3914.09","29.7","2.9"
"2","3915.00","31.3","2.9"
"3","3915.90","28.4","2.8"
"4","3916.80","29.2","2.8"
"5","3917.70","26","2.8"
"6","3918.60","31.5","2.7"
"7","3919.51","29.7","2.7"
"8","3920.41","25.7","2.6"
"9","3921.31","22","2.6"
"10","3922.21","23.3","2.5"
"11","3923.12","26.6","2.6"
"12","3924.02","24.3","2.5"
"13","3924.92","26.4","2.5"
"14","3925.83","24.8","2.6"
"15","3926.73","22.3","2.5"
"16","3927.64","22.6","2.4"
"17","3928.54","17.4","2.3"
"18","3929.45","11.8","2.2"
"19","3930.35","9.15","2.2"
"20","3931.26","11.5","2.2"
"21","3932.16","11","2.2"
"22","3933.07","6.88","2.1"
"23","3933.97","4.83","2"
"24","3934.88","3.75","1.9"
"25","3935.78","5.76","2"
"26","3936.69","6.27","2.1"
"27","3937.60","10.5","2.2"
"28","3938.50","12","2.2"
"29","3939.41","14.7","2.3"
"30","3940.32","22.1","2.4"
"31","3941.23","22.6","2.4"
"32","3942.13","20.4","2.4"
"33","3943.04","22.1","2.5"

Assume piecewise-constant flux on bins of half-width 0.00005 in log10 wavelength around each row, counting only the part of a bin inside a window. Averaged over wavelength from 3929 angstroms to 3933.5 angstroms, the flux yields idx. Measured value 10.1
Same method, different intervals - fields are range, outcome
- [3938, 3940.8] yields 16.2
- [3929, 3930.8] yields 10.5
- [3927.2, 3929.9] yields 17.2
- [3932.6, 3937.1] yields 5.51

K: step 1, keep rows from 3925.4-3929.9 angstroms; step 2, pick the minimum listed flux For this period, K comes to 11.8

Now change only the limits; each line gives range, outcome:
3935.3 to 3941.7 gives 5.76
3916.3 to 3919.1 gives 26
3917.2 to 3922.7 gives 22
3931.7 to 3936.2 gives 3.75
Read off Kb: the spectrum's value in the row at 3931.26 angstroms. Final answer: 11.5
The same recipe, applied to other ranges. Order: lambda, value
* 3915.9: 28.4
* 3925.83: 24.8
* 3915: 31.3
